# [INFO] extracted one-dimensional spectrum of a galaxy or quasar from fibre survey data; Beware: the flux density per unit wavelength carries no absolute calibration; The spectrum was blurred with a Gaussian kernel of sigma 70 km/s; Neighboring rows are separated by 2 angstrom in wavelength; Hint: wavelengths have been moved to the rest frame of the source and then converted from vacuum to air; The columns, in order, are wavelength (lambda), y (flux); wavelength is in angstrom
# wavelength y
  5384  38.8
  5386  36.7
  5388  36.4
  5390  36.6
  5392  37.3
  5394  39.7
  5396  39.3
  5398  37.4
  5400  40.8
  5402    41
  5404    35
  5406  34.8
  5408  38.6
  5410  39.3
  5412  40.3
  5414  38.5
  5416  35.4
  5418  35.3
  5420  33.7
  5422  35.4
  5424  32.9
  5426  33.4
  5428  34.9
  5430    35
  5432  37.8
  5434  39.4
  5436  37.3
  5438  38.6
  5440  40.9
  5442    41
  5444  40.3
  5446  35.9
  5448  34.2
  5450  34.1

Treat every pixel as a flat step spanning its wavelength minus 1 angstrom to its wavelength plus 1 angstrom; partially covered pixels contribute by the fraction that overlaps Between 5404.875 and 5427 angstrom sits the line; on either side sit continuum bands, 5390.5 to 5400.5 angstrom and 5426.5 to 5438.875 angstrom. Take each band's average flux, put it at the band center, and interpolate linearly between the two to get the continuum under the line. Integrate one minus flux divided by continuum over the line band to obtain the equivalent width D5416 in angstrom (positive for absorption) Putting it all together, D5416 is 1.0 angstrom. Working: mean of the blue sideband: 38.7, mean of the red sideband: 37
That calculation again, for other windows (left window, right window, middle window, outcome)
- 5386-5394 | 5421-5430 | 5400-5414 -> -1.03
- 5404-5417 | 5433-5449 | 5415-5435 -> 1.41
